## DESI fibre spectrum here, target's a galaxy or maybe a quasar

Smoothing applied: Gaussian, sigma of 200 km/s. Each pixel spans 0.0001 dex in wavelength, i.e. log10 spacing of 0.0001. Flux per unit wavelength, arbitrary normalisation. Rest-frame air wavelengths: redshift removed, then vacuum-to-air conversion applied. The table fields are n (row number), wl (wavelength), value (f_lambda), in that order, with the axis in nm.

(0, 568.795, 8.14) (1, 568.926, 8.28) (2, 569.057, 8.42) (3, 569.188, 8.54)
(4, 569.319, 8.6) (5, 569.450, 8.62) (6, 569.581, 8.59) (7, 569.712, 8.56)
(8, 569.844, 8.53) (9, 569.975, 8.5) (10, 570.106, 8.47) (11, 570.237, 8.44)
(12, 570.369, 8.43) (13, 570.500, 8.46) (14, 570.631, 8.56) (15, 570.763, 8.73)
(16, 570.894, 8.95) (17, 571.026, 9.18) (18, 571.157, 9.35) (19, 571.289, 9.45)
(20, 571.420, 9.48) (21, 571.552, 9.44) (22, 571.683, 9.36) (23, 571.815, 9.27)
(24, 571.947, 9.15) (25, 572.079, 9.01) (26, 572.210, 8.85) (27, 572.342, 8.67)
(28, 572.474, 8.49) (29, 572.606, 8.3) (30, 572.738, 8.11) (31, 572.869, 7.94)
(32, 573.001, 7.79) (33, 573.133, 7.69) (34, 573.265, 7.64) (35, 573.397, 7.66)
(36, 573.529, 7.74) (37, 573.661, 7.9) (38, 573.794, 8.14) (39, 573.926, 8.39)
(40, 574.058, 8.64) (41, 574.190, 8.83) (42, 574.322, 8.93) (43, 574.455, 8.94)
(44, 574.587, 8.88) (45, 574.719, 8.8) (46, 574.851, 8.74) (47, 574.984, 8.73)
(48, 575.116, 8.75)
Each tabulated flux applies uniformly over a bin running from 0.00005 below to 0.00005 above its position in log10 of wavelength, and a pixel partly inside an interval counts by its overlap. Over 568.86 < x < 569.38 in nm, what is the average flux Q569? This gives 8.46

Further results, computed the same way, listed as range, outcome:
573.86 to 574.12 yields 8.52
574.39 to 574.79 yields 8.89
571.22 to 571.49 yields 9.45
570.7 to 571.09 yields 8.95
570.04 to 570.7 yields 8.47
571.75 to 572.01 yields 9.2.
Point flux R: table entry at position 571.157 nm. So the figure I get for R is 9.35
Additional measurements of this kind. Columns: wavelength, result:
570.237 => 8.44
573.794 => 8.14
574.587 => 8.88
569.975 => 8.5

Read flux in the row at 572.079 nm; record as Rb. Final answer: 9.01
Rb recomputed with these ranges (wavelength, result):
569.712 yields 8.56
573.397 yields 7.66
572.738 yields 8.11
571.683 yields 9.36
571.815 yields 9.27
